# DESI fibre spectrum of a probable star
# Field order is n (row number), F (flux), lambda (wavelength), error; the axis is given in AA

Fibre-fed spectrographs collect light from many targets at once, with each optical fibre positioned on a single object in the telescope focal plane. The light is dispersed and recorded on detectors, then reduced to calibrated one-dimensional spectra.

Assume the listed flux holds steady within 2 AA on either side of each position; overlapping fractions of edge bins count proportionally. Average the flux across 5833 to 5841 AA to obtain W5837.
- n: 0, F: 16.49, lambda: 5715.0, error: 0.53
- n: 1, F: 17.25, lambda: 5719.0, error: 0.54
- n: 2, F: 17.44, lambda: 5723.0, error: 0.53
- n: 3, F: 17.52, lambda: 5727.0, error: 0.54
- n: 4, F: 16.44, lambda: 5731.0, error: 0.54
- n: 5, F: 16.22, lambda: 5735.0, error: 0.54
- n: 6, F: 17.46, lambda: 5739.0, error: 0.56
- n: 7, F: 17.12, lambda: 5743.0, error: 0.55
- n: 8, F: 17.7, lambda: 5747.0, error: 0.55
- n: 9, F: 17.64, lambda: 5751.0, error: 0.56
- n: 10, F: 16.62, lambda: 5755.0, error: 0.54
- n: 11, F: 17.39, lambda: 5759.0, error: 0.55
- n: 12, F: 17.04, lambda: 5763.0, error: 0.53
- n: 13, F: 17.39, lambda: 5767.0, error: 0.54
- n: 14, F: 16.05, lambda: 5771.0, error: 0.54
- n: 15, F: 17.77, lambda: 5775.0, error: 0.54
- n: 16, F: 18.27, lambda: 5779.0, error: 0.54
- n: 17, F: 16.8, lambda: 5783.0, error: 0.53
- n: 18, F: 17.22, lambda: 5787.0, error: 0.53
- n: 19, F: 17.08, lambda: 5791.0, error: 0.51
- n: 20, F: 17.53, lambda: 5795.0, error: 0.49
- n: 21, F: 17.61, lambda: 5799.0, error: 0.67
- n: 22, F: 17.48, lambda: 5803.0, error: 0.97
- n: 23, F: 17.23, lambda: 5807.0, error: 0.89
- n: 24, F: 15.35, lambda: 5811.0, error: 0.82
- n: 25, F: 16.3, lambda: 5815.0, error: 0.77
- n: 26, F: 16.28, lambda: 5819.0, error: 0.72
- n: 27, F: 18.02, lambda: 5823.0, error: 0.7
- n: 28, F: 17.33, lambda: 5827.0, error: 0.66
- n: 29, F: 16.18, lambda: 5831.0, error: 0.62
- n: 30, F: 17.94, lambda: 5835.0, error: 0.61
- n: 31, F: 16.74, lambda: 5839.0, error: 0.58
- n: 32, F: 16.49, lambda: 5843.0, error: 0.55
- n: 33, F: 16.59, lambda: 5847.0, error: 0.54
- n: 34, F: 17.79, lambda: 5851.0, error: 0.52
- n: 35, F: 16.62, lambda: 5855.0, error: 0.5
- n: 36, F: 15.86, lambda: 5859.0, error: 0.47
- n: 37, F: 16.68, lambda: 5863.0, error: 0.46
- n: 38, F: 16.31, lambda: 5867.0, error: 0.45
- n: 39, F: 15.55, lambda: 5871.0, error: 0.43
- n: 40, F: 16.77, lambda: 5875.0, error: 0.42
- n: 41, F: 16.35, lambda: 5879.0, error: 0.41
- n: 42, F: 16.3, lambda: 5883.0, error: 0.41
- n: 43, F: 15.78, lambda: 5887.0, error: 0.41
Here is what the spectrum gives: 17.3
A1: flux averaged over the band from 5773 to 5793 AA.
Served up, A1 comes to 17.4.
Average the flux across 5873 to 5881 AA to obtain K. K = 16.6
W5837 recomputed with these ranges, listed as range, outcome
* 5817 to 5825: 17.1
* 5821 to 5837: 17.4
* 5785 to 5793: 17.1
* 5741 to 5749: 17.4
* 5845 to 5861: 16.7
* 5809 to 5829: 16.7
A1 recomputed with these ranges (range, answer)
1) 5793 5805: 17.5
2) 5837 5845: 16.6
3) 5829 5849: 16.8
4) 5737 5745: 17.3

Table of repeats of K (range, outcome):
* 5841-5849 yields 16.5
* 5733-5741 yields 16.8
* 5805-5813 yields 16.3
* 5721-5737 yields 16.9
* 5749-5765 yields 17.2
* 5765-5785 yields 17.3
